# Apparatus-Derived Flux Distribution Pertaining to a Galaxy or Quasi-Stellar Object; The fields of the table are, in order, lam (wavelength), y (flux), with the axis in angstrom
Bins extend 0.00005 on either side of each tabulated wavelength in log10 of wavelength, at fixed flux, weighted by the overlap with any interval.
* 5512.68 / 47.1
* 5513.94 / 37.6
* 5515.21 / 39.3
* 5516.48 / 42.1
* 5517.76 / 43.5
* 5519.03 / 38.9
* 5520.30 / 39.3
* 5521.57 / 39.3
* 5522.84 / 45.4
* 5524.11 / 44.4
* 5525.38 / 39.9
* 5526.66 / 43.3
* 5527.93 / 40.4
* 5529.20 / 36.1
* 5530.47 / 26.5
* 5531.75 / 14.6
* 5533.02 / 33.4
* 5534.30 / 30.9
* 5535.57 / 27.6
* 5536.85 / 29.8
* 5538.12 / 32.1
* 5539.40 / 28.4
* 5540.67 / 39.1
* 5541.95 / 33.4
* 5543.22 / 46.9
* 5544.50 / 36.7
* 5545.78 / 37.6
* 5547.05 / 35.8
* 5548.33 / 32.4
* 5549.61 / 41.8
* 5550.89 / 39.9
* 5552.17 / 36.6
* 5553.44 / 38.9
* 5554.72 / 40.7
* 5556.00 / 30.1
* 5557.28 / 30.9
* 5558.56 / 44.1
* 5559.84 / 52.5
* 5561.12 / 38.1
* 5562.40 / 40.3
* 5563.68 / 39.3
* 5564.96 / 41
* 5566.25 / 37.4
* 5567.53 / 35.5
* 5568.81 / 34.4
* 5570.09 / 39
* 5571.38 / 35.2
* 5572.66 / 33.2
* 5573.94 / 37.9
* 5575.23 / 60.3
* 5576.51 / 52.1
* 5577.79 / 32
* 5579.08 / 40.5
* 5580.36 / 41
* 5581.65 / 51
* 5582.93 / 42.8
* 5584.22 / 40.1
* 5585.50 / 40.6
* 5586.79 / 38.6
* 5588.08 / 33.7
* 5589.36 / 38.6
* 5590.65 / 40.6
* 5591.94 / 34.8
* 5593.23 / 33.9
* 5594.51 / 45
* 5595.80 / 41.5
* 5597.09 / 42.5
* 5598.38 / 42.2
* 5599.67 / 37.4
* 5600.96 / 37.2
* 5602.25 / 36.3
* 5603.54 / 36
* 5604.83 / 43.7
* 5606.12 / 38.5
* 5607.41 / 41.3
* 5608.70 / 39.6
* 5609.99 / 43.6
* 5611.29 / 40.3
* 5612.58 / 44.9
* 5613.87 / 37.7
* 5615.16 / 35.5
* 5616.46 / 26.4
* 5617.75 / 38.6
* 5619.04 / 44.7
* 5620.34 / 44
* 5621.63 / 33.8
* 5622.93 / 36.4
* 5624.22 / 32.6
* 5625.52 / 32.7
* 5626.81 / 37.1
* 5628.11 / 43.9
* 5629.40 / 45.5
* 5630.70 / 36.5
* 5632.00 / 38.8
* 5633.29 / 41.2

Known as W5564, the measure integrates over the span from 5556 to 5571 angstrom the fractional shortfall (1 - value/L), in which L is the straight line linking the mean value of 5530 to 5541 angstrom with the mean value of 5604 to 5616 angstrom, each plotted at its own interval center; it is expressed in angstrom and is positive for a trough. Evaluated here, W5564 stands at -2.58 angstrom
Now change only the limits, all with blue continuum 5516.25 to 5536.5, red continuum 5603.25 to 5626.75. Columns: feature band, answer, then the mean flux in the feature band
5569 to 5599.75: -2.37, 40.6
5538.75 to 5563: -0.78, 38.1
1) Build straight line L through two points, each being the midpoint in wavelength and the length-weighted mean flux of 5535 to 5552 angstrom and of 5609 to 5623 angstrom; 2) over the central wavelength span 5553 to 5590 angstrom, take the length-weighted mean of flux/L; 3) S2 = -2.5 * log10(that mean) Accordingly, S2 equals -0.09 mag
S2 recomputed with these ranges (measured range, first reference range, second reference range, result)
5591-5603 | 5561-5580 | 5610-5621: 0.01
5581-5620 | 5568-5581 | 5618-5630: 0.00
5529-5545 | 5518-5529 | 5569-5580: 0.28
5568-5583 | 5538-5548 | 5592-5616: -0.09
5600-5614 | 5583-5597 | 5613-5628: -0.06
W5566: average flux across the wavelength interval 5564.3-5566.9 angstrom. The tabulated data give 39.1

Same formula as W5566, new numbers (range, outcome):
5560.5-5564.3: 39.3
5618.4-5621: 44.2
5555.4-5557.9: 30.5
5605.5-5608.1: 39.9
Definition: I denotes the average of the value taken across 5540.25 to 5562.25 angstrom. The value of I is 38.6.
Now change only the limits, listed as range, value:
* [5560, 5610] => 40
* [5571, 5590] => 41.3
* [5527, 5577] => 37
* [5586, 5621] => 39.2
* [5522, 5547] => 35.1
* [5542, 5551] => 38.3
